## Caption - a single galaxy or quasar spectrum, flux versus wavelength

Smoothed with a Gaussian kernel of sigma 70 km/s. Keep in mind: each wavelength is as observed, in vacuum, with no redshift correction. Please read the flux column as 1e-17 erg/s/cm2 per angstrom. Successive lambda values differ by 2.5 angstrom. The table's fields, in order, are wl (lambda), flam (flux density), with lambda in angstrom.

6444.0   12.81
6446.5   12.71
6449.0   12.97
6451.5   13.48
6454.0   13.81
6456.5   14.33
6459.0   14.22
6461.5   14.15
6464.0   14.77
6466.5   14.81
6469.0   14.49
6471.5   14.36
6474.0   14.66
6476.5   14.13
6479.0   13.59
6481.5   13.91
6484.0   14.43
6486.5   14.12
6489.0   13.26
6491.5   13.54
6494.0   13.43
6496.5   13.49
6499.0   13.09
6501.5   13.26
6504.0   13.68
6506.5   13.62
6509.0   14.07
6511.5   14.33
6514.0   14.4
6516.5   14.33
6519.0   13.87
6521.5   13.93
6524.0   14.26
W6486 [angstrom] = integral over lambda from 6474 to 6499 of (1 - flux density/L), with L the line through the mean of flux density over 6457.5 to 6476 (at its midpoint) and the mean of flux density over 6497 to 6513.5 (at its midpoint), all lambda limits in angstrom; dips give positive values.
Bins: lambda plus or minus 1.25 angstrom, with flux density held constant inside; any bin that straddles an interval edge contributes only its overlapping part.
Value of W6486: 0.5 angstrom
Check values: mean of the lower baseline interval 14.5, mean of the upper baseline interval 13.7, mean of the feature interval 13.8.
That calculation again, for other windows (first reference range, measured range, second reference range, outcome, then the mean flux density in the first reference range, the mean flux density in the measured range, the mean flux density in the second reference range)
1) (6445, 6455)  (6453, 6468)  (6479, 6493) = -1.1 angstrom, 13.2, 14.4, 13.8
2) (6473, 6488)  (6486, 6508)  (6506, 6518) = 1.0 angstrom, 14.1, 13.5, 14.2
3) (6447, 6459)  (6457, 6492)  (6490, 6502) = -1.8 angstrom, 13.6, 14.2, 13.4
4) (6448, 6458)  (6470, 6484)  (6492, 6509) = -0.6 angstrom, 13.7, 14.2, 13.5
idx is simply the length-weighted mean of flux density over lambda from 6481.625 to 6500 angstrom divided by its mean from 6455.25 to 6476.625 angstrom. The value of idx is 0.9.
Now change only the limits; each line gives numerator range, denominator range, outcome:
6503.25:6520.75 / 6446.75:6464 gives 1.02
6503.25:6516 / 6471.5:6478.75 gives 0.98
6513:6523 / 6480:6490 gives 1.01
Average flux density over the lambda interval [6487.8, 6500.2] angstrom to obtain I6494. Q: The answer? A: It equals 13.4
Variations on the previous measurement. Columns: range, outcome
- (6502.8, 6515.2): 14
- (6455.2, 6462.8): 14.2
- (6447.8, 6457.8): 13.7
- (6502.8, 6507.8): 13.7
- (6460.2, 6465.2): 14.5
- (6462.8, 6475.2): 14.6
